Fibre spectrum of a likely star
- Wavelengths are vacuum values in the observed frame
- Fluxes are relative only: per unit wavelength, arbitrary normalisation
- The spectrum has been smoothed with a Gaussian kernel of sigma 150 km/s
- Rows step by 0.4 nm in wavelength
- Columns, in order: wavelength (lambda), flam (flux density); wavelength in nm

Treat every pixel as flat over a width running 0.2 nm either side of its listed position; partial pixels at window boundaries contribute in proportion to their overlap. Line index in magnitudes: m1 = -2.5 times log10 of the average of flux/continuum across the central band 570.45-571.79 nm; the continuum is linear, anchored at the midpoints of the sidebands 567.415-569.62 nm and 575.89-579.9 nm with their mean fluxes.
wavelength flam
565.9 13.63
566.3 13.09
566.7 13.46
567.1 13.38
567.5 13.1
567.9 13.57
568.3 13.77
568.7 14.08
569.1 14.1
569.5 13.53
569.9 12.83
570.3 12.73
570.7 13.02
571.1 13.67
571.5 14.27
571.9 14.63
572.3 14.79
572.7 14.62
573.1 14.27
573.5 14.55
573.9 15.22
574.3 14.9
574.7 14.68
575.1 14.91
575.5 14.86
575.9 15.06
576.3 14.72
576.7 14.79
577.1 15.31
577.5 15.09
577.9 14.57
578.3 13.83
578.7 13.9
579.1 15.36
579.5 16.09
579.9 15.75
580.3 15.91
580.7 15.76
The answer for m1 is 0.03 mag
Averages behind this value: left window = 13.7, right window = 14.9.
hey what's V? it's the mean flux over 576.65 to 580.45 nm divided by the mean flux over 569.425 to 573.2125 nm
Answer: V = 1.1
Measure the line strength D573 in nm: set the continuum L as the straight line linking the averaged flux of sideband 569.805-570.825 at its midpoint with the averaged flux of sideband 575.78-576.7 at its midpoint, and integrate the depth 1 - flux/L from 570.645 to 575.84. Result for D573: -0.268 nm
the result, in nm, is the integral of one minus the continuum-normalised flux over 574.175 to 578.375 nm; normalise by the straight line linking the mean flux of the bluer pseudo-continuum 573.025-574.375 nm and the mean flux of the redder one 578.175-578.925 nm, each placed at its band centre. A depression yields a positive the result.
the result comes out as -0.149 nm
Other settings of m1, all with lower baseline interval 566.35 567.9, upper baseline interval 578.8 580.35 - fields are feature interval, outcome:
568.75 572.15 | 0.02 mag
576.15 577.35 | 0.01 mag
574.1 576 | -0.01 mag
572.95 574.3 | -0.01 mag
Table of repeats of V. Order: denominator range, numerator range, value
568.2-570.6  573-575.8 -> 1.10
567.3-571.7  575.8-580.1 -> 1.11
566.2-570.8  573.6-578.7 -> 1.10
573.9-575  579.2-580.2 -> 1.07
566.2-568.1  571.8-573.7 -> 1.09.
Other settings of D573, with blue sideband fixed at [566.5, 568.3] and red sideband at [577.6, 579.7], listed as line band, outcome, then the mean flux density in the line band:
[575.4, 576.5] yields -0.03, 14.9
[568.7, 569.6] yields -0.02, 13.9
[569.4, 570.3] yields 0.04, 13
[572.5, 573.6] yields -0.03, 14.5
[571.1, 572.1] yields -0.03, 14.3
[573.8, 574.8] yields -0.05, 14.9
